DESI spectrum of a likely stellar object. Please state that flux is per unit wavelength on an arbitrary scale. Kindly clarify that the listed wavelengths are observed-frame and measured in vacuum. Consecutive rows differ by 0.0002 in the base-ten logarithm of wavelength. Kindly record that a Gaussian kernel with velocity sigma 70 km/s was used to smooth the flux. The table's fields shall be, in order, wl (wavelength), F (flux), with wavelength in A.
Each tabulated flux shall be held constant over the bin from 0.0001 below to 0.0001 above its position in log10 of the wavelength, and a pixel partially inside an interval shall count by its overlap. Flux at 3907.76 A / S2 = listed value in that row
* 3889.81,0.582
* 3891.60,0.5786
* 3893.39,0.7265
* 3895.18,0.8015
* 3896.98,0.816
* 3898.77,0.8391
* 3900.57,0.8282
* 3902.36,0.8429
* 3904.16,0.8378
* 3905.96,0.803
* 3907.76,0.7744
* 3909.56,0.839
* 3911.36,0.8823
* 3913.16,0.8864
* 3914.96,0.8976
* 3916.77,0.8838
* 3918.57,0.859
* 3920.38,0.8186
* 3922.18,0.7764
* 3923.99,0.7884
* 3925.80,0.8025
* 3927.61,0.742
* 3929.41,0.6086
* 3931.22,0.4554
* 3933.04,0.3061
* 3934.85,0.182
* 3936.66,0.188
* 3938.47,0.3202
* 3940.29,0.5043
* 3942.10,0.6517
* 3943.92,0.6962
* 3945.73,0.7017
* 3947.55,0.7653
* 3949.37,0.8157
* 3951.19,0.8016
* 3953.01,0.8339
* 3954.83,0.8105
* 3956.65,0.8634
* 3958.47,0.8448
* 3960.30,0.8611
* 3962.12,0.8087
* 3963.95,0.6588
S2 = 0.7744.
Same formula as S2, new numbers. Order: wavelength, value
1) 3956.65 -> 0.8634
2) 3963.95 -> 0.6588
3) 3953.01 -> 0.8339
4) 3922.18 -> 0.7764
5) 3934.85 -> 0.182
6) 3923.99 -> 0.7884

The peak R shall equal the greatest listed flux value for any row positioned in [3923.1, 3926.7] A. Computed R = 0.8025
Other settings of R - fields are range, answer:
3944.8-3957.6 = 0.8634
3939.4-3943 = 0.6517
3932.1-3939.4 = 0.3202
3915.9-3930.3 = 0.8838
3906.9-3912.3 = 0.8823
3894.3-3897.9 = 0.816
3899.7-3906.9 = 0.8429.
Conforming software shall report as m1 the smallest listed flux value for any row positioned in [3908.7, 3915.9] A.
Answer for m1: 0.839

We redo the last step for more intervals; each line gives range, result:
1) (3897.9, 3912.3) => 0.7744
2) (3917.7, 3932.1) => 0.4554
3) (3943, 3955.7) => 0.6962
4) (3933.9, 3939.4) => 0.182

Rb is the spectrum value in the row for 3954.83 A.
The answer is 0.8105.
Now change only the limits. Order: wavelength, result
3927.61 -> 0.742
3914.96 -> 0.8976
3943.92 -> 0.6962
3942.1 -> 0.6517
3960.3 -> 0.8611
